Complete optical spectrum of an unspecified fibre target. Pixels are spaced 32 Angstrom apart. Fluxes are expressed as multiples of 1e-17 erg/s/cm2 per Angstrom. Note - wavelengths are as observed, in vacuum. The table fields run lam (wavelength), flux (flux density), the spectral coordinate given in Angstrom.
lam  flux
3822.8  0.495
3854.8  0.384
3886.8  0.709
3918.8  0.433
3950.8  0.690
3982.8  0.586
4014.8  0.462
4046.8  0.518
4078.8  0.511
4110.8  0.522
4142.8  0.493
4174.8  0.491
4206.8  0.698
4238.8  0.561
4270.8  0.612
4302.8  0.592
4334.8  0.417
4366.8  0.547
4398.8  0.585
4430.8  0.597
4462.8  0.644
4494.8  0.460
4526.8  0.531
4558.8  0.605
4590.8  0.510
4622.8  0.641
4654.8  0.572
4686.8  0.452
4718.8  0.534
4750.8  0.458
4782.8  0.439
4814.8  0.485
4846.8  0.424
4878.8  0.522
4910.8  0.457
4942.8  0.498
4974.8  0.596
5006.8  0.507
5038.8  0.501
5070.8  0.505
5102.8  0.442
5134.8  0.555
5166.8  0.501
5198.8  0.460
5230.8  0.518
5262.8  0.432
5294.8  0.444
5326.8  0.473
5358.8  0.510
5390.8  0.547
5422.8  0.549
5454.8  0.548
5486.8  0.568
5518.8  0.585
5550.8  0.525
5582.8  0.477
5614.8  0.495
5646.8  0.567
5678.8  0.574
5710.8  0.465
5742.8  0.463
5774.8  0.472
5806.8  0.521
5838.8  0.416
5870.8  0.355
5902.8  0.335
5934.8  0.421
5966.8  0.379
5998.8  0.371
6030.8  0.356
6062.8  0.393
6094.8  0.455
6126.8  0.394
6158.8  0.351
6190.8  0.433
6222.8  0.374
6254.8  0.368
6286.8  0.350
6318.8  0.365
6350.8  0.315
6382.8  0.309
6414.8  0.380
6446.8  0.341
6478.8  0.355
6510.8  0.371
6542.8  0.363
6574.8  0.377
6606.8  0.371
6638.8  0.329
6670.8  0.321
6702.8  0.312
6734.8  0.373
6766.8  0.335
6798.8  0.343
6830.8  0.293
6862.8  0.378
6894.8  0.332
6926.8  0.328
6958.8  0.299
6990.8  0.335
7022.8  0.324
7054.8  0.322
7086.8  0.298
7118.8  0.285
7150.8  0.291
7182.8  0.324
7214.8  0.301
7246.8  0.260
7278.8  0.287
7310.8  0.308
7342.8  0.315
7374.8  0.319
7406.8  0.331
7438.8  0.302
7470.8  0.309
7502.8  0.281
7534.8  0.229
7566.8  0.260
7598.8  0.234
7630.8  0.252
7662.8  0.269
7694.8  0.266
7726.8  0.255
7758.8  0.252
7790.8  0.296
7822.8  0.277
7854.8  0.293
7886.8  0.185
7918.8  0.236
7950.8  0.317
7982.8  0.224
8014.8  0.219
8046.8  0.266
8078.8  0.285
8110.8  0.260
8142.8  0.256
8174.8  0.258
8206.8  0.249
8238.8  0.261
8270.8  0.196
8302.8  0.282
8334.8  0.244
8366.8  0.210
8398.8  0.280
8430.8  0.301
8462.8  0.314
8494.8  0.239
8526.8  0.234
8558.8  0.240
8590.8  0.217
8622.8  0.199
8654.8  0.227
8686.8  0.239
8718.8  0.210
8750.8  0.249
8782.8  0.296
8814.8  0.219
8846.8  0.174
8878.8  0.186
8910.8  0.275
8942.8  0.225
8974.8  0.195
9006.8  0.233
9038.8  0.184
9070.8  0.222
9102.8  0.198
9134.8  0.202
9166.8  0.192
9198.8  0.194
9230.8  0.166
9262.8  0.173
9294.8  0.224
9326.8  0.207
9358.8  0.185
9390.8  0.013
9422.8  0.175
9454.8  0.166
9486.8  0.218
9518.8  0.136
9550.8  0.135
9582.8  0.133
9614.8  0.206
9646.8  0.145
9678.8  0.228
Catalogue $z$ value 1.56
